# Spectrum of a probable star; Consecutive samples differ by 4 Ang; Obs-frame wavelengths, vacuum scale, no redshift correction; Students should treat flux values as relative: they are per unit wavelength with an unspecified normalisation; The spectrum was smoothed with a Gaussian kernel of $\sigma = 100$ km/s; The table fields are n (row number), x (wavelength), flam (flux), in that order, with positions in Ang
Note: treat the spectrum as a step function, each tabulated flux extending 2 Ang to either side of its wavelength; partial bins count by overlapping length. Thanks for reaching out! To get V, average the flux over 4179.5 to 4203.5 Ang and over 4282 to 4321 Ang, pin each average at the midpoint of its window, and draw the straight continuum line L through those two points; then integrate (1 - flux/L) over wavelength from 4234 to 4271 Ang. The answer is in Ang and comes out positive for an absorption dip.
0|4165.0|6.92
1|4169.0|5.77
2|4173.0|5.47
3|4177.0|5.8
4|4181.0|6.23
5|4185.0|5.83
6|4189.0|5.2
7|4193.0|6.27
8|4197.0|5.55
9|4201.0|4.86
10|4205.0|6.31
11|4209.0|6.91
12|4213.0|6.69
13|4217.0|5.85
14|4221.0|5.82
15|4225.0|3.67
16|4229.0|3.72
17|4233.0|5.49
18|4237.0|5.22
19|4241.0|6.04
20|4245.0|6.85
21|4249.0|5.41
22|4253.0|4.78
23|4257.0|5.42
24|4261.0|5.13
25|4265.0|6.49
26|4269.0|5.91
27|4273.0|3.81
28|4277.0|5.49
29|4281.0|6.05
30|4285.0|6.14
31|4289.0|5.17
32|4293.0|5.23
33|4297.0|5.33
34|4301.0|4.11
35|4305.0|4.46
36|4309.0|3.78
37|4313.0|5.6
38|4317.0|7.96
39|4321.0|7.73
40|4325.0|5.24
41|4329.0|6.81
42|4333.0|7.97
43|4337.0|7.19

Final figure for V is -1.0 Ang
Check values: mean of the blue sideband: 5.66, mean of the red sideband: 5.45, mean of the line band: 5.69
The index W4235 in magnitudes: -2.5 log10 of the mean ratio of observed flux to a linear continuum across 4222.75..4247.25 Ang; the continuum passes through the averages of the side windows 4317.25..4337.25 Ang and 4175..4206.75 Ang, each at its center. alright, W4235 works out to 0.19 mag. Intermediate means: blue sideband 5.75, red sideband 7.06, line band 5.17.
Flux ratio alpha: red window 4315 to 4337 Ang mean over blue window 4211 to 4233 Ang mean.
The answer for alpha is 1.38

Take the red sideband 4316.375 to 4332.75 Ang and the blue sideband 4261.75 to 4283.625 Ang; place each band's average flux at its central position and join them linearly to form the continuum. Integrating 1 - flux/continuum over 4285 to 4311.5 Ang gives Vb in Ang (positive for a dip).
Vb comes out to 6.0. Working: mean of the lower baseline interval 5.54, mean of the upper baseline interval 6.96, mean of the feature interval 4.81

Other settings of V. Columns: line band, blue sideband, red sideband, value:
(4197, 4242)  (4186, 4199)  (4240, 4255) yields 1.73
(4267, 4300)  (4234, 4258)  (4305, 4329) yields 2.64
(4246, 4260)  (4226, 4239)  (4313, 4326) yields -0.23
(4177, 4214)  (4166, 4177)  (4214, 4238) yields -3.56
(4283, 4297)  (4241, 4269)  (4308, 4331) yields 1.26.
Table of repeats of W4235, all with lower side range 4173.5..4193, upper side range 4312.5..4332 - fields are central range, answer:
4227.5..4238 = 0.27 mag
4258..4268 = 0.11 mag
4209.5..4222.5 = -0.03 mag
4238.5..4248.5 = 0.00 mag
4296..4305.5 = 0.40 mag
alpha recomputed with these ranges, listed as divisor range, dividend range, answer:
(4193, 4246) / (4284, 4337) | 1.04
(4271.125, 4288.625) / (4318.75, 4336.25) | 1.30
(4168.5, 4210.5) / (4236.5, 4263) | 0.96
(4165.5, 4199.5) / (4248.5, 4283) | 0.93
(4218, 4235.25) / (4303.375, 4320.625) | 1.20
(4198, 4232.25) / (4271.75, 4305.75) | 0.94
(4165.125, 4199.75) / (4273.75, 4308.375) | 0.88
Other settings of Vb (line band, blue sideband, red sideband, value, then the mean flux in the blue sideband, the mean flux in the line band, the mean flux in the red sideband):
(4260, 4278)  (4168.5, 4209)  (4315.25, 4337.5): 3.3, 5.79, 5.37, 7.14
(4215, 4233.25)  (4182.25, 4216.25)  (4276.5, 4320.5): 3.1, 5.95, 4.85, 5.47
